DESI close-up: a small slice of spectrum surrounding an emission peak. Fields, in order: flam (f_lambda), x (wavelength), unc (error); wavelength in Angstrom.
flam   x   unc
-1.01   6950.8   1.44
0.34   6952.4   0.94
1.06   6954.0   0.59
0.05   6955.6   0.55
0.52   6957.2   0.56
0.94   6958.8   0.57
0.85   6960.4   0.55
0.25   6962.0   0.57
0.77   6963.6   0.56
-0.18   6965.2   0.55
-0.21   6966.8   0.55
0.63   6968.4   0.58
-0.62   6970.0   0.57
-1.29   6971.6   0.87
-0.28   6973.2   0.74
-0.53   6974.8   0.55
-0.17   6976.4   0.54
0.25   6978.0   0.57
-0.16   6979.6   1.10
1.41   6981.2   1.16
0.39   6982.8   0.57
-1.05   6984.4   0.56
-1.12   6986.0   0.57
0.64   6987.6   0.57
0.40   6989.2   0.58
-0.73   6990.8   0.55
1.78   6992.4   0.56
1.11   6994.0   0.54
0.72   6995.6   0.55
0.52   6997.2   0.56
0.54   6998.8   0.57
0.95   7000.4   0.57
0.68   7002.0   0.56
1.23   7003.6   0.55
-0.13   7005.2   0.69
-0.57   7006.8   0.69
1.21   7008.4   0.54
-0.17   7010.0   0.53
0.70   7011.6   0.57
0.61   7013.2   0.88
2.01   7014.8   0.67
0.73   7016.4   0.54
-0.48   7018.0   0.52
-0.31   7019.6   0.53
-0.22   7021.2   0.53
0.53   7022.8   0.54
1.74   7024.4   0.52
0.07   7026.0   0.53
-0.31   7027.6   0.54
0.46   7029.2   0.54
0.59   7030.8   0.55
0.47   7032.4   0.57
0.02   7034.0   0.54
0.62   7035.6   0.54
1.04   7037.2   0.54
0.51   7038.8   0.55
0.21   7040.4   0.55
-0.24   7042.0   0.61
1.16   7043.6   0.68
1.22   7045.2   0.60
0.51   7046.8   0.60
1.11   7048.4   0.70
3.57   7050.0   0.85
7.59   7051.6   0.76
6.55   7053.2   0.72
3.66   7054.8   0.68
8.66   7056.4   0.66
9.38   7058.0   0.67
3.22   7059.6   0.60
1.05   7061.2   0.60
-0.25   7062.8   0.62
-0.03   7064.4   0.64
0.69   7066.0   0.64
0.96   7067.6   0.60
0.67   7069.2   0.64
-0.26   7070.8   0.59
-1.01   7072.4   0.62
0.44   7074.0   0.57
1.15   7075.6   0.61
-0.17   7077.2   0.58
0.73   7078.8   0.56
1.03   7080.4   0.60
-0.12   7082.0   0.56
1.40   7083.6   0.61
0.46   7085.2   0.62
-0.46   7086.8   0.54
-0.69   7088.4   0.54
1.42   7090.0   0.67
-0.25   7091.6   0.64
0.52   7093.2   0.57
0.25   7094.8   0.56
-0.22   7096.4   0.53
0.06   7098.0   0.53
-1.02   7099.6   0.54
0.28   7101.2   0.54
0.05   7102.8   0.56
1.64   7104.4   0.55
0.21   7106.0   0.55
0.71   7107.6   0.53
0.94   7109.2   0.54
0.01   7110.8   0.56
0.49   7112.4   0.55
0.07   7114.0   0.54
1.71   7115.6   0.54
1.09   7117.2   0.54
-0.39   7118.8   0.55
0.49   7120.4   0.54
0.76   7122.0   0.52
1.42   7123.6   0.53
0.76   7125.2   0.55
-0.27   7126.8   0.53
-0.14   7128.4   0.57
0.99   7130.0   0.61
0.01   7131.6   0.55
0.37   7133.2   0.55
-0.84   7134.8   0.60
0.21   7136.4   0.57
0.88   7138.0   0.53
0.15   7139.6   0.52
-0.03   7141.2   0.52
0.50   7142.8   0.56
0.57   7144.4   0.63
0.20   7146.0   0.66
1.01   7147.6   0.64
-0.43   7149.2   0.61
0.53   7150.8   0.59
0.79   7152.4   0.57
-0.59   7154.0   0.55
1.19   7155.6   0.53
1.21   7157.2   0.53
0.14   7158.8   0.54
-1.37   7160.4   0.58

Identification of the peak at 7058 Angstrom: [O II]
